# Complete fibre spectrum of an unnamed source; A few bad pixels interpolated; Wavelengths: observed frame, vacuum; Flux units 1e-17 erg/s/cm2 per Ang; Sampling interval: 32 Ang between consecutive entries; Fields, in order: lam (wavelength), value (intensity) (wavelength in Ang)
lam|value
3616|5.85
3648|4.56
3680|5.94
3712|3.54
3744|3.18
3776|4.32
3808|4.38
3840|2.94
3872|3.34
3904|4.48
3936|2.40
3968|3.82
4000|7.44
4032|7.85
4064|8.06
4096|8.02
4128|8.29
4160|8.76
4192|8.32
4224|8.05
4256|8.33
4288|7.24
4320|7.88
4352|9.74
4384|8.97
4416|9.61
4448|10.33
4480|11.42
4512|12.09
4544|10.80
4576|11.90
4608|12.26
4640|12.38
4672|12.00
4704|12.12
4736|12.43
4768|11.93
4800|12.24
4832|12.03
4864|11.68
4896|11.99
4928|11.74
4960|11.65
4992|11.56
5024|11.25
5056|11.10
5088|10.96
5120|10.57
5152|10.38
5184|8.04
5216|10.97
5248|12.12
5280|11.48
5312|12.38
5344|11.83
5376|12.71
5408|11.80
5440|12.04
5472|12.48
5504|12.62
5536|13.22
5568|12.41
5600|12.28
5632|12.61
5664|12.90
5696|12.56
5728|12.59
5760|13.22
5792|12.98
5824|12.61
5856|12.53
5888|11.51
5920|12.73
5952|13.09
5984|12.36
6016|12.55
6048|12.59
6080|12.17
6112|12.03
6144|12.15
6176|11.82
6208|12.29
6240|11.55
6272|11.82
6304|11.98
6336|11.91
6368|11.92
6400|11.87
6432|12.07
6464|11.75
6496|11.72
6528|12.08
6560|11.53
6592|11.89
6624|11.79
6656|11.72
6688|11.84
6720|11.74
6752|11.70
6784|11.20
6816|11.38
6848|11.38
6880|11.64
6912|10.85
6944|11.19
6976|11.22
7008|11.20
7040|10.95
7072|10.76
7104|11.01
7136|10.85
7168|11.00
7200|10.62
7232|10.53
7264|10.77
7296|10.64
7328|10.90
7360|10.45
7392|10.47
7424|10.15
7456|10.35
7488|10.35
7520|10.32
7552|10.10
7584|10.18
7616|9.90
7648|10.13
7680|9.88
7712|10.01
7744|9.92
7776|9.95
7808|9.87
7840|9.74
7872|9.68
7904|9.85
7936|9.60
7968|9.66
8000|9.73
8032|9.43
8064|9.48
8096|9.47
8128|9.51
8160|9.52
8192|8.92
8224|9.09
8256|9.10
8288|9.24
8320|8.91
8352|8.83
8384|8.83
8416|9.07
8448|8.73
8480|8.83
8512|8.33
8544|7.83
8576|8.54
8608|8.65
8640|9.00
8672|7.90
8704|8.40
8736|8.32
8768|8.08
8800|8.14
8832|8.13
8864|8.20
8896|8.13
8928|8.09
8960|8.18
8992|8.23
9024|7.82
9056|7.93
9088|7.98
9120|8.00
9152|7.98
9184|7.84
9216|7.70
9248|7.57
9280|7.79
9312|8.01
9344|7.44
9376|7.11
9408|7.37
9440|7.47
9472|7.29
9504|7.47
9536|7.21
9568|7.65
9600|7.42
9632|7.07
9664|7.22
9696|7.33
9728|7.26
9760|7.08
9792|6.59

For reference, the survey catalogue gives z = 0.000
